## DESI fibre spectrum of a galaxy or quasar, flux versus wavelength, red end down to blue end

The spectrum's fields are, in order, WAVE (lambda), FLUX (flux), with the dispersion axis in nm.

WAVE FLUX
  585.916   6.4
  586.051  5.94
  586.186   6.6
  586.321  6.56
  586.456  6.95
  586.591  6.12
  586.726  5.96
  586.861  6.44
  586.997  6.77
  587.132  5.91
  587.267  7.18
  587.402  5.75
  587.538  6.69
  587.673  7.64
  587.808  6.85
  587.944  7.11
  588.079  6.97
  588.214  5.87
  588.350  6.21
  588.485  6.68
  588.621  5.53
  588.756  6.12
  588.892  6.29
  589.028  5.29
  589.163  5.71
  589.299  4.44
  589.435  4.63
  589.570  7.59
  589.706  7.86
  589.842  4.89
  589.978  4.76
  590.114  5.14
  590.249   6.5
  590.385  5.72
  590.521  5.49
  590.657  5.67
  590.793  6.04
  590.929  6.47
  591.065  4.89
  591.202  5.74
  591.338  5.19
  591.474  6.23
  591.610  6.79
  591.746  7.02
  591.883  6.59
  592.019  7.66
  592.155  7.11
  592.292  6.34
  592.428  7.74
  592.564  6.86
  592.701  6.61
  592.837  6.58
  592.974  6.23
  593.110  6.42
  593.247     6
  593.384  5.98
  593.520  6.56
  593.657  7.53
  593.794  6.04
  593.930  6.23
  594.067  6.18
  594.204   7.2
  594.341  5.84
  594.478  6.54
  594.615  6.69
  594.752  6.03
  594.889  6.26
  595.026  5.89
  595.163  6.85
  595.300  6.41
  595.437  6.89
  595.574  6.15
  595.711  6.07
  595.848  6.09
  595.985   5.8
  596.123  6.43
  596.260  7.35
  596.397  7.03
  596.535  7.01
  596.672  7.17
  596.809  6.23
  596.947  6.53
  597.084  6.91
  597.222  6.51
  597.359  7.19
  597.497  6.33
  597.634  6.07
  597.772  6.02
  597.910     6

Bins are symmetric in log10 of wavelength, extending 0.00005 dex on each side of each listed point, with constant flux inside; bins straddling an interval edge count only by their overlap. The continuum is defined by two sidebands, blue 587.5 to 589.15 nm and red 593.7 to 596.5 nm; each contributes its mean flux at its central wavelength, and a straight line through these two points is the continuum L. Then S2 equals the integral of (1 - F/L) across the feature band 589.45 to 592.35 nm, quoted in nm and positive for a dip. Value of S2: 0.120 nm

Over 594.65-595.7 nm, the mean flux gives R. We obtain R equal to 6.35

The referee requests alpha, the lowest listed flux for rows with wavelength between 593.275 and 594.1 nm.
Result 5.98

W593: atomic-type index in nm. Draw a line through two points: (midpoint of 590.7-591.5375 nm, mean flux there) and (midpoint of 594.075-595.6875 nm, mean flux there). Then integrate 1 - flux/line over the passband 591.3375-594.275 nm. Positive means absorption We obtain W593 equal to -0.28 nm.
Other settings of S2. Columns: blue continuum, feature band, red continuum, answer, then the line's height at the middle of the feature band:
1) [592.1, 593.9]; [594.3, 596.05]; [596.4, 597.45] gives 0.11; 6.71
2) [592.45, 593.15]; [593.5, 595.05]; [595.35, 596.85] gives 0.04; 6.6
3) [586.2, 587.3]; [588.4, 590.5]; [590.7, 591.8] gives 0.13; 6.2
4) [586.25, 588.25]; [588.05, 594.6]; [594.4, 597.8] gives 0.34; 6.55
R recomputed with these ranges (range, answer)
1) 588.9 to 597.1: 6.3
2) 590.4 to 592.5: 6.32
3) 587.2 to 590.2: 6.15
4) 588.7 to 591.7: 5.8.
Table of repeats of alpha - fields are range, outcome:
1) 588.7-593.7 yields 4.44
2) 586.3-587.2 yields 5.91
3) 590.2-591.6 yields 4.89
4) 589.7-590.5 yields 4.76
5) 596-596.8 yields 6.43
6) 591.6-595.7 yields 5.84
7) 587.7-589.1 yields 5.29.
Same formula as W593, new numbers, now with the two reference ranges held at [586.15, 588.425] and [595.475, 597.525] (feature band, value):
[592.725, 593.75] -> 0.02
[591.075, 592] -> 0.05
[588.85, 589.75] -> 0.09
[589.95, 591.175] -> 0.17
